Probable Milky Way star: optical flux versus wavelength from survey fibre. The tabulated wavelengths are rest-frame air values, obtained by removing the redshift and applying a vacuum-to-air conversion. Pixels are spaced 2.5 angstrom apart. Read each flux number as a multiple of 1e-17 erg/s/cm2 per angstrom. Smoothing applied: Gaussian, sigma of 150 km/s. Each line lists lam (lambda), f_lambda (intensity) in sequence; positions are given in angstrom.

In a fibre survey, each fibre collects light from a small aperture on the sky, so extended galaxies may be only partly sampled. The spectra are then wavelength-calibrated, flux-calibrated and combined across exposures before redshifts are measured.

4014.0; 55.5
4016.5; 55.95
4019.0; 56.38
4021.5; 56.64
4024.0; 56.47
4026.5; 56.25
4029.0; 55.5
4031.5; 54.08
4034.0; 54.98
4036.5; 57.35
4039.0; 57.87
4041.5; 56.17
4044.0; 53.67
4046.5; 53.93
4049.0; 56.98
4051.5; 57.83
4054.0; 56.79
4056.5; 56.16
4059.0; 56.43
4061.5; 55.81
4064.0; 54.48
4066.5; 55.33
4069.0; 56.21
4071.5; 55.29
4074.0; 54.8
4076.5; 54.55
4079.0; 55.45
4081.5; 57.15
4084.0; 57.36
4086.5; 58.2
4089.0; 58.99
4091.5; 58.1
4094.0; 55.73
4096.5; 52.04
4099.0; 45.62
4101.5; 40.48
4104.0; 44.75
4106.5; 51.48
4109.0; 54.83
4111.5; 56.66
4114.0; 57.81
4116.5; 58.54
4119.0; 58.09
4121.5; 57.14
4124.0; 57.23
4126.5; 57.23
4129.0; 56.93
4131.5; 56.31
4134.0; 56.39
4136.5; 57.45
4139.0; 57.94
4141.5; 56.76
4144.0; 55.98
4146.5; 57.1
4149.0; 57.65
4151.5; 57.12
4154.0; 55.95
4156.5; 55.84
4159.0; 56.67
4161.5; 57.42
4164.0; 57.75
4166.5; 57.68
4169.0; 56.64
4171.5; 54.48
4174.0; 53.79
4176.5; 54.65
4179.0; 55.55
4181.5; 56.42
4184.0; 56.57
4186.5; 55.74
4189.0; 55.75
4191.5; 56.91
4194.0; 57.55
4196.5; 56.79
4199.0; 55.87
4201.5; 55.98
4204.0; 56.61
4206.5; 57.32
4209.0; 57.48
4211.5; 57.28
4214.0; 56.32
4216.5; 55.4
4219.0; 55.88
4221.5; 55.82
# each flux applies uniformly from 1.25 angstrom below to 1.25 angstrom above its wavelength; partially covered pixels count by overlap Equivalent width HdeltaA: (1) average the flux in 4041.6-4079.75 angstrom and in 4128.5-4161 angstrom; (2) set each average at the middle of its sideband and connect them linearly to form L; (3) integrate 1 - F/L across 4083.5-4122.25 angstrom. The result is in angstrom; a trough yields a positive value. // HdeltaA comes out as 1.5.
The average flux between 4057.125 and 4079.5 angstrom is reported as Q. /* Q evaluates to 55.4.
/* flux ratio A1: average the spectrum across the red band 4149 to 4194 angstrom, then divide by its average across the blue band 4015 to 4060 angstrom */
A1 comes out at 1.0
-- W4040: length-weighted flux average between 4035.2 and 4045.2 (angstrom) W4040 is 56.3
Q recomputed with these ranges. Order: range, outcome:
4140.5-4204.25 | 56.3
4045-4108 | 54.4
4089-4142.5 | 54.7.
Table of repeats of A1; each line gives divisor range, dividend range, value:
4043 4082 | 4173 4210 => 1.01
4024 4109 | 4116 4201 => 1.03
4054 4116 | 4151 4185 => 1.03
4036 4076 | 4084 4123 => 0.97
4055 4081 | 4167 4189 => 1.00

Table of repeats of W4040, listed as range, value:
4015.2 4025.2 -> 56.4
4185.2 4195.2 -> 56.5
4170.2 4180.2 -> 54.6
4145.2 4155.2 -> 57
